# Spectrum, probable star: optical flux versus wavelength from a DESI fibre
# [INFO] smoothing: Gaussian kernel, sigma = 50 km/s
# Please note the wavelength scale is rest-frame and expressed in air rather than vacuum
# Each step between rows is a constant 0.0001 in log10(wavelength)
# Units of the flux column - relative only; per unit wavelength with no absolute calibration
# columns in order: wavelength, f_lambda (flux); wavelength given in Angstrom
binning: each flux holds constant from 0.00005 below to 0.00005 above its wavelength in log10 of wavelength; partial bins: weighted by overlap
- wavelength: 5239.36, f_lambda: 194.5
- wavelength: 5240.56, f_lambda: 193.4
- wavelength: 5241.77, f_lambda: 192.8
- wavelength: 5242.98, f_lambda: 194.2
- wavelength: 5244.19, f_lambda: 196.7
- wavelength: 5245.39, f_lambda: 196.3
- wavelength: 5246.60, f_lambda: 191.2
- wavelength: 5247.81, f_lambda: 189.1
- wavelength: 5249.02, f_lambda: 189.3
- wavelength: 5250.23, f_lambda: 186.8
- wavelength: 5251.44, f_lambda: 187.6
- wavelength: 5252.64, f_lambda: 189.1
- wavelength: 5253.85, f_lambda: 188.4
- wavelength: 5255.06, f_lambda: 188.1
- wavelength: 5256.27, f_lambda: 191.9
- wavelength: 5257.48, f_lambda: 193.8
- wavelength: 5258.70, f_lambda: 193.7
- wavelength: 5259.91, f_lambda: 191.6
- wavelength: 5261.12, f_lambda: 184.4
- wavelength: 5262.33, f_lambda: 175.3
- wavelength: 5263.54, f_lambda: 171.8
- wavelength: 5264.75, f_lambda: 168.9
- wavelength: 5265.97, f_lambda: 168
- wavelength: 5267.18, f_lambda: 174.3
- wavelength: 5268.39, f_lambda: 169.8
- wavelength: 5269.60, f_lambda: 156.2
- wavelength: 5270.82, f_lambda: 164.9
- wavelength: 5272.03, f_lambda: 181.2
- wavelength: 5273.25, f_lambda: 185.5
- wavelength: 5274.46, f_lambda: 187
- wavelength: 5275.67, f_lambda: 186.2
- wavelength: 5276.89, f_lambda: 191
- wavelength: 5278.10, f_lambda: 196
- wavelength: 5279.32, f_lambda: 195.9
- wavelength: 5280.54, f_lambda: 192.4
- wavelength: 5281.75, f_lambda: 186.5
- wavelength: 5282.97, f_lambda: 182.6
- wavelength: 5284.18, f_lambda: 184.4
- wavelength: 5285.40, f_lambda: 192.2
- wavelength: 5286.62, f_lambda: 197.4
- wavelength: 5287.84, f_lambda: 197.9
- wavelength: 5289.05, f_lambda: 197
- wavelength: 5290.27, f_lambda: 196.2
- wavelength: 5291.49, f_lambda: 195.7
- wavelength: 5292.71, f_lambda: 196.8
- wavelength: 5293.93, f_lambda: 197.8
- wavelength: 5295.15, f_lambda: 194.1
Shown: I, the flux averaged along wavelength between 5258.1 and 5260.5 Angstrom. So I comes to 193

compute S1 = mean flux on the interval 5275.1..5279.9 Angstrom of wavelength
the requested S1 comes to 192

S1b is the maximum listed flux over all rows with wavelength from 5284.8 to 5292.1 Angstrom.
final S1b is 197.9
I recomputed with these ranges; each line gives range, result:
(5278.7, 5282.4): 191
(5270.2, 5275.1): 180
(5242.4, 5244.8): 196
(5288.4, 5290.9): 197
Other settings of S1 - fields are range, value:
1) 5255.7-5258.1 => 192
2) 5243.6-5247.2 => 195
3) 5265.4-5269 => 171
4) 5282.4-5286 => 187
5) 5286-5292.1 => 197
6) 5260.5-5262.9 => 180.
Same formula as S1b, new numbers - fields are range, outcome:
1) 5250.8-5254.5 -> 189.1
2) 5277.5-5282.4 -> 196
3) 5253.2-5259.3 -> 193.8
